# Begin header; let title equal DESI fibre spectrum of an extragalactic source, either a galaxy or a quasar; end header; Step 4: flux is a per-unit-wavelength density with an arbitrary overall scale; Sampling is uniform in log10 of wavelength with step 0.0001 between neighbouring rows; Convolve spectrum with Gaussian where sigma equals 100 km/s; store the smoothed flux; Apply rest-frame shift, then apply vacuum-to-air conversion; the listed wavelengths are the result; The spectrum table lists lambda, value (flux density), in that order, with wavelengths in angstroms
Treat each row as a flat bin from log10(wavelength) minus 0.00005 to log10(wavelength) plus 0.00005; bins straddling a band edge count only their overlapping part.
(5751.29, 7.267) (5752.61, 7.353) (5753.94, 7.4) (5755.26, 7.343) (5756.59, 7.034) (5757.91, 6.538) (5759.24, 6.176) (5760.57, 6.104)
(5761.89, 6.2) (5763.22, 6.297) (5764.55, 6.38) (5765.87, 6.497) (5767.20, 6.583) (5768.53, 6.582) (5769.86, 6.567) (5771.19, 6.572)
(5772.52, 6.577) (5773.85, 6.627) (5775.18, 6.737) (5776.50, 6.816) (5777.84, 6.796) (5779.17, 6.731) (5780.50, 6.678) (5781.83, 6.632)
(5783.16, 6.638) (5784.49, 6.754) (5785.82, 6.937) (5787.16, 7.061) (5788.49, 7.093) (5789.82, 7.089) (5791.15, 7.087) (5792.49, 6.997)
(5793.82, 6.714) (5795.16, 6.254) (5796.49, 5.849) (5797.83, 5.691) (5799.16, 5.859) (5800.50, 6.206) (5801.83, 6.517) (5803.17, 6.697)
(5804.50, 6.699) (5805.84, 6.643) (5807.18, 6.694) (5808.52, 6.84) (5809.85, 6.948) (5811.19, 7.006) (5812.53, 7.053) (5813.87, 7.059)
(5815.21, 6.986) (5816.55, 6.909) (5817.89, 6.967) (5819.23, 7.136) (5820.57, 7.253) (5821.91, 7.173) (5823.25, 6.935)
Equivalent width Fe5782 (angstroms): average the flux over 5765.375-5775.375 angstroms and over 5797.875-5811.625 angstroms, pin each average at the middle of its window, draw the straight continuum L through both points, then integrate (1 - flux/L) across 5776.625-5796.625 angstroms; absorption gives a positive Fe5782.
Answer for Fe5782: -0.6 angstroms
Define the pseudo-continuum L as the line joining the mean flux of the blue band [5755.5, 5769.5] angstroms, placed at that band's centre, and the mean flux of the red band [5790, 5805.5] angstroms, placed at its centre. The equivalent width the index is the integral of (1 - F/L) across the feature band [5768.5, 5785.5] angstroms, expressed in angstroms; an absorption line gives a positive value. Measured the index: -0.6 angstroms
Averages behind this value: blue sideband 6.47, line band 6.68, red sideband 6.44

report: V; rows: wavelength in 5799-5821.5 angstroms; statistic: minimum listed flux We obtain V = 5.859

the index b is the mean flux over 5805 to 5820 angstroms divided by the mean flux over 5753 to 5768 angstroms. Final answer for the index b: 1.0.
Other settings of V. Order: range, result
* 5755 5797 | 5.849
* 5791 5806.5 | 5.691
